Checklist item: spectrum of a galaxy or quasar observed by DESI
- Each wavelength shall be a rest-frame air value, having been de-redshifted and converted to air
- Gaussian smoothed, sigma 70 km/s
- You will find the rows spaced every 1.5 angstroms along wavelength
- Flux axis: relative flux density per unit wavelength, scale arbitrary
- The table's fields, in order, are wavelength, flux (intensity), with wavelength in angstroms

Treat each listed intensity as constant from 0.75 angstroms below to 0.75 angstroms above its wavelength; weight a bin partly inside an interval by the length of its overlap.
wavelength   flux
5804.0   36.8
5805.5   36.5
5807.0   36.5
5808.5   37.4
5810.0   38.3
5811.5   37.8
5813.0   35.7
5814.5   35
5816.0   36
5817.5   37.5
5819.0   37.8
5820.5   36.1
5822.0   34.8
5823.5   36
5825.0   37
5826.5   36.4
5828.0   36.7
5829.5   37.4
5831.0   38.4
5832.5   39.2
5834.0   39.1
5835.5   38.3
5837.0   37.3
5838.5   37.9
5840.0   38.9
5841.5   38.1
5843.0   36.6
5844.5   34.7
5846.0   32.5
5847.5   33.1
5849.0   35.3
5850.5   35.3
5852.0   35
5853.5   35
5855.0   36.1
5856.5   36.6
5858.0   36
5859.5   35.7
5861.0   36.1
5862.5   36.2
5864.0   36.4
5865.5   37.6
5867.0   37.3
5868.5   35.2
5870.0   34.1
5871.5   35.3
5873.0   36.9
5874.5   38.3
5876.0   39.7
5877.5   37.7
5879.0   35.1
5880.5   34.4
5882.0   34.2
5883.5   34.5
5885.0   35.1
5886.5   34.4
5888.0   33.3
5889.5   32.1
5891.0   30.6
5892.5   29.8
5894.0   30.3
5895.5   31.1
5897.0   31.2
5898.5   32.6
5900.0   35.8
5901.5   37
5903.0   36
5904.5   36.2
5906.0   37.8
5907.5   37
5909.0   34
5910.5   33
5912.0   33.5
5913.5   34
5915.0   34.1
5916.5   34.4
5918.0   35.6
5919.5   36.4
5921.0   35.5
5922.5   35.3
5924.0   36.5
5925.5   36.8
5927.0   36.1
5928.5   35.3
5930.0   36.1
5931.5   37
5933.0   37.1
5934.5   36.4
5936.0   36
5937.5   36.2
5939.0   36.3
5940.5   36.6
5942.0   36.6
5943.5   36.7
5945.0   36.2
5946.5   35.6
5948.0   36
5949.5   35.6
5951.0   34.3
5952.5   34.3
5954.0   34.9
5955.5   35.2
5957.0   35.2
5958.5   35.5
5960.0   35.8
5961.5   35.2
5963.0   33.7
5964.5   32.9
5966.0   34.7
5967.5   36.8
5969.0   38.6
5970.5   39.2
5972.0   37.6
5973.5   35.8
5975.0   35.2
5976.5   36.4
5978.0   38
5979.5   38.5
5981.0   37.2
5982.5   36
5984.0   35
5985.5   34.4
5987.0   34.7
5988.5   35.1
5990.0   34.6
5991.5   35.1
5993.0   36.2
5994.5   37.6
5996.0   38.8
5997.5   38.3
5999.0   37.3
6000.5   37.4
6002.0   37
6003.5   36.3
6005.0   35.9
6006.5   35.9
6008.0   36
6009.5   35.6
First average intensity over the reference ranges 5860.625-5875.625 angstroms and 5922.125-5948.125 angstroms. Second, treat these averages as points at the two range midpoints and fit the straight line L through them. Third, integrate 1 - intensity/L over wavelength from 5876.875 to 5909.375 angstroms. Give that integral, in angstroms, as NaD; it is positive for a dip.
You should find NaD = 2.0 angstroms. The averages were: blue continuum 36.4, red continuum 36.3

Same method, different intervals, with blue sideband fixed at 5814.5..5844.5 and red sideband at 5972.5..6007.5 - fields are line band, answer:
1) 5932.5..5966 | 1.0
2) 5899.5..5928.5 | 1.0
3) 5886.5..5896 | 1.4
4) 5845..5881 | 1.1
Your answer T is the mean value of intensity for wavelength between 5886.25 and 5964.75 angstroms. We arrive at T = 34.9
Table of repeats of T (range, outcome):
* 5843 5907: 35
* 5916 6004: 36.1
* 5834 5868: 36.2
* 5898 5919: 35.1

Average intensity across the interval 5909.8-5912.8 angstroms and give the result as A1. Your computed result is 33.3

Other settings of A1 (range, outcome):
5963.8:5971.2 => 36.4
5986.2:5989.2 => 34.9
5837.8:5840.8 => 38.4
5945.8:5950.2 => 35.7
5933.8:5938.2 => 36.2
